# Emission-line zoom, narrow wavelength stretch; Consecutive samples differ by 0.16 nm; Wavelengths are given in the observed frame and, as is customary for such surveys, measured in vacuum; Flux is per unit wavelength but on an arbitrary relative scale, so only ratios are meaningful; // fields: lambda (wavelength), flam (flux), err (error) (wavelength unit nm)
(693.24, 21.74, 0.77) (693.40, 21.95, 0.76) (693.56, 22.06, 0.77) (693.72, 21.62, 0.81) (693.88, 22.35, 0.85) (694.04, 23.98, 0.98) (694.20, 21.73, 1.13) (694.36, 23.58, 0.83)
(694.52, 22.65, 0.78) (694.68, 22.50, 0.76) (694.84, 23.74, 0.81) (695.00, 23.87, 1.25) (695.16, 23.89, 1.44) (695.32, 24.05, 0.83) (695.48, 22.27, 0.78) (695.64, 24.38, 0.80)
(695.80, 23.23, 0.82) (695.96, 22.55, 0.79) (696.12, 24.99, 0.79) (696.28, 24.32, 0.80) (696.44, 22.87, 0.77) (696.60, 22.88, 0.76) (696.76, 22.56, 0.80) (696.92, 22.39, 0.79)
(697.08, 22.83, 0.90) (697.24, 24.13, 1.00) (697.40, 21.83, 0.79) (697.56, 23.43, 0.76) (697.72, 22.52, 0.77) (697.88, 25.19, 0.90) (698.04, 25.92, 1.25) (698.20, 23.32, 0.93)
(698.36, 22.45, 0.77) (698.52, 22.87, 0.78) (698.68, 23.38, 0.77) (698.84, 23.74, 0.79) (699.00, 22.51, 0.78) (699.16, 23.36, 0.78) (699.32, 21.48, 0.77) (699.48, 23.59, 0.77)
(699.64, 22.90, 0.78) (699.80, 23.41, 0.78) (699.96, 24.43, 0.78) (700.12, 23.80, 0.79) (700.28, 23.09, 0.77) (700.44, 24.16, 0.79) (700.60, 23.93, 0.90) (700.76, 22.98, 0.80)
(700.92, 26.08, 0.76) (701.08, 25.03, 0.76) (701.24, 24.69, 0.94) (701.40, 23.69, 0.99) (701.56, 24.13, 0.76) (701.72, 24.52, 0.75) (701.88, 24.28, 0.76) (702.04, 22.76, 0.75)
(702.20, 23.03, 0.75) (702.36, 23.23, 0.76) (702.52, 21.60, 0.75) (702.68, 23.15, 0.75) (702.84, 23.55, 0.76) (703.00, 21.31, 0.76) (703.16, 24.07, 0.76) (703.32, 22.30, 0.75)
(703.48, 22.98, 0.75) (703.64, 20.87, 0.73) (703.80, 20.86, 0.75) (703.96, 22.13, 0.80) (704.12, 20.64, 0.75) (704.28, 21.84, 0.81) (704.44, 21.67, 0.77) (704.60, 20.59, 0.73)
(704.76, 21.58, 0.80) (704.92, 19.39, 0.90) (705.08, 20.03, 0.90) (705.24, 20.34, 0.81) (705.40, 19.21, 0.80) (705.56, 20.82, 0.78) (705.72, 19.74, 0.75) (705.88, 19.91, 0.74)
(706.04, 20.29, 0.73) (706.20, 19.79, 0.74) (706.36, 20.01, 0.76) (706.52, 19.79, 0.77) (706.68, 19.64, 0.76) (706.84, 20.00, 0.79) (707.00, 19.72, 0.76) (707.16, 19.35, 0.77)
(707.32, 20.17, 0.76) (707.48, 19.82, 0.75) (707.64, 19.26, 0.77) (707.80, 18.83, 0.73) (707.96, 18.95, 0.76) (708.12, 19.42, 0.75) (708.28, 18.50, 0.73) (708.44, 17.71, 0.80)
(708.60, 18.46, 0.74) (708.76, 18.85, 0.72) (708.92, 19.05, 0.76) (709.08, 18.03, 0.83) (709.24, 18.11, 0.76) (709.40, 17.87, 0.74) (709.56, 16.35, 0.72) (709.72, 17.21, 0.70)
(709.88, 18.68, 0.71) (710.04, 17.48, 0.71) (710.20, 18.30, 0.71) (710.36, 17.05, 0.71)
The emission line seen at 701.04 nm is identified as C III] 1909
